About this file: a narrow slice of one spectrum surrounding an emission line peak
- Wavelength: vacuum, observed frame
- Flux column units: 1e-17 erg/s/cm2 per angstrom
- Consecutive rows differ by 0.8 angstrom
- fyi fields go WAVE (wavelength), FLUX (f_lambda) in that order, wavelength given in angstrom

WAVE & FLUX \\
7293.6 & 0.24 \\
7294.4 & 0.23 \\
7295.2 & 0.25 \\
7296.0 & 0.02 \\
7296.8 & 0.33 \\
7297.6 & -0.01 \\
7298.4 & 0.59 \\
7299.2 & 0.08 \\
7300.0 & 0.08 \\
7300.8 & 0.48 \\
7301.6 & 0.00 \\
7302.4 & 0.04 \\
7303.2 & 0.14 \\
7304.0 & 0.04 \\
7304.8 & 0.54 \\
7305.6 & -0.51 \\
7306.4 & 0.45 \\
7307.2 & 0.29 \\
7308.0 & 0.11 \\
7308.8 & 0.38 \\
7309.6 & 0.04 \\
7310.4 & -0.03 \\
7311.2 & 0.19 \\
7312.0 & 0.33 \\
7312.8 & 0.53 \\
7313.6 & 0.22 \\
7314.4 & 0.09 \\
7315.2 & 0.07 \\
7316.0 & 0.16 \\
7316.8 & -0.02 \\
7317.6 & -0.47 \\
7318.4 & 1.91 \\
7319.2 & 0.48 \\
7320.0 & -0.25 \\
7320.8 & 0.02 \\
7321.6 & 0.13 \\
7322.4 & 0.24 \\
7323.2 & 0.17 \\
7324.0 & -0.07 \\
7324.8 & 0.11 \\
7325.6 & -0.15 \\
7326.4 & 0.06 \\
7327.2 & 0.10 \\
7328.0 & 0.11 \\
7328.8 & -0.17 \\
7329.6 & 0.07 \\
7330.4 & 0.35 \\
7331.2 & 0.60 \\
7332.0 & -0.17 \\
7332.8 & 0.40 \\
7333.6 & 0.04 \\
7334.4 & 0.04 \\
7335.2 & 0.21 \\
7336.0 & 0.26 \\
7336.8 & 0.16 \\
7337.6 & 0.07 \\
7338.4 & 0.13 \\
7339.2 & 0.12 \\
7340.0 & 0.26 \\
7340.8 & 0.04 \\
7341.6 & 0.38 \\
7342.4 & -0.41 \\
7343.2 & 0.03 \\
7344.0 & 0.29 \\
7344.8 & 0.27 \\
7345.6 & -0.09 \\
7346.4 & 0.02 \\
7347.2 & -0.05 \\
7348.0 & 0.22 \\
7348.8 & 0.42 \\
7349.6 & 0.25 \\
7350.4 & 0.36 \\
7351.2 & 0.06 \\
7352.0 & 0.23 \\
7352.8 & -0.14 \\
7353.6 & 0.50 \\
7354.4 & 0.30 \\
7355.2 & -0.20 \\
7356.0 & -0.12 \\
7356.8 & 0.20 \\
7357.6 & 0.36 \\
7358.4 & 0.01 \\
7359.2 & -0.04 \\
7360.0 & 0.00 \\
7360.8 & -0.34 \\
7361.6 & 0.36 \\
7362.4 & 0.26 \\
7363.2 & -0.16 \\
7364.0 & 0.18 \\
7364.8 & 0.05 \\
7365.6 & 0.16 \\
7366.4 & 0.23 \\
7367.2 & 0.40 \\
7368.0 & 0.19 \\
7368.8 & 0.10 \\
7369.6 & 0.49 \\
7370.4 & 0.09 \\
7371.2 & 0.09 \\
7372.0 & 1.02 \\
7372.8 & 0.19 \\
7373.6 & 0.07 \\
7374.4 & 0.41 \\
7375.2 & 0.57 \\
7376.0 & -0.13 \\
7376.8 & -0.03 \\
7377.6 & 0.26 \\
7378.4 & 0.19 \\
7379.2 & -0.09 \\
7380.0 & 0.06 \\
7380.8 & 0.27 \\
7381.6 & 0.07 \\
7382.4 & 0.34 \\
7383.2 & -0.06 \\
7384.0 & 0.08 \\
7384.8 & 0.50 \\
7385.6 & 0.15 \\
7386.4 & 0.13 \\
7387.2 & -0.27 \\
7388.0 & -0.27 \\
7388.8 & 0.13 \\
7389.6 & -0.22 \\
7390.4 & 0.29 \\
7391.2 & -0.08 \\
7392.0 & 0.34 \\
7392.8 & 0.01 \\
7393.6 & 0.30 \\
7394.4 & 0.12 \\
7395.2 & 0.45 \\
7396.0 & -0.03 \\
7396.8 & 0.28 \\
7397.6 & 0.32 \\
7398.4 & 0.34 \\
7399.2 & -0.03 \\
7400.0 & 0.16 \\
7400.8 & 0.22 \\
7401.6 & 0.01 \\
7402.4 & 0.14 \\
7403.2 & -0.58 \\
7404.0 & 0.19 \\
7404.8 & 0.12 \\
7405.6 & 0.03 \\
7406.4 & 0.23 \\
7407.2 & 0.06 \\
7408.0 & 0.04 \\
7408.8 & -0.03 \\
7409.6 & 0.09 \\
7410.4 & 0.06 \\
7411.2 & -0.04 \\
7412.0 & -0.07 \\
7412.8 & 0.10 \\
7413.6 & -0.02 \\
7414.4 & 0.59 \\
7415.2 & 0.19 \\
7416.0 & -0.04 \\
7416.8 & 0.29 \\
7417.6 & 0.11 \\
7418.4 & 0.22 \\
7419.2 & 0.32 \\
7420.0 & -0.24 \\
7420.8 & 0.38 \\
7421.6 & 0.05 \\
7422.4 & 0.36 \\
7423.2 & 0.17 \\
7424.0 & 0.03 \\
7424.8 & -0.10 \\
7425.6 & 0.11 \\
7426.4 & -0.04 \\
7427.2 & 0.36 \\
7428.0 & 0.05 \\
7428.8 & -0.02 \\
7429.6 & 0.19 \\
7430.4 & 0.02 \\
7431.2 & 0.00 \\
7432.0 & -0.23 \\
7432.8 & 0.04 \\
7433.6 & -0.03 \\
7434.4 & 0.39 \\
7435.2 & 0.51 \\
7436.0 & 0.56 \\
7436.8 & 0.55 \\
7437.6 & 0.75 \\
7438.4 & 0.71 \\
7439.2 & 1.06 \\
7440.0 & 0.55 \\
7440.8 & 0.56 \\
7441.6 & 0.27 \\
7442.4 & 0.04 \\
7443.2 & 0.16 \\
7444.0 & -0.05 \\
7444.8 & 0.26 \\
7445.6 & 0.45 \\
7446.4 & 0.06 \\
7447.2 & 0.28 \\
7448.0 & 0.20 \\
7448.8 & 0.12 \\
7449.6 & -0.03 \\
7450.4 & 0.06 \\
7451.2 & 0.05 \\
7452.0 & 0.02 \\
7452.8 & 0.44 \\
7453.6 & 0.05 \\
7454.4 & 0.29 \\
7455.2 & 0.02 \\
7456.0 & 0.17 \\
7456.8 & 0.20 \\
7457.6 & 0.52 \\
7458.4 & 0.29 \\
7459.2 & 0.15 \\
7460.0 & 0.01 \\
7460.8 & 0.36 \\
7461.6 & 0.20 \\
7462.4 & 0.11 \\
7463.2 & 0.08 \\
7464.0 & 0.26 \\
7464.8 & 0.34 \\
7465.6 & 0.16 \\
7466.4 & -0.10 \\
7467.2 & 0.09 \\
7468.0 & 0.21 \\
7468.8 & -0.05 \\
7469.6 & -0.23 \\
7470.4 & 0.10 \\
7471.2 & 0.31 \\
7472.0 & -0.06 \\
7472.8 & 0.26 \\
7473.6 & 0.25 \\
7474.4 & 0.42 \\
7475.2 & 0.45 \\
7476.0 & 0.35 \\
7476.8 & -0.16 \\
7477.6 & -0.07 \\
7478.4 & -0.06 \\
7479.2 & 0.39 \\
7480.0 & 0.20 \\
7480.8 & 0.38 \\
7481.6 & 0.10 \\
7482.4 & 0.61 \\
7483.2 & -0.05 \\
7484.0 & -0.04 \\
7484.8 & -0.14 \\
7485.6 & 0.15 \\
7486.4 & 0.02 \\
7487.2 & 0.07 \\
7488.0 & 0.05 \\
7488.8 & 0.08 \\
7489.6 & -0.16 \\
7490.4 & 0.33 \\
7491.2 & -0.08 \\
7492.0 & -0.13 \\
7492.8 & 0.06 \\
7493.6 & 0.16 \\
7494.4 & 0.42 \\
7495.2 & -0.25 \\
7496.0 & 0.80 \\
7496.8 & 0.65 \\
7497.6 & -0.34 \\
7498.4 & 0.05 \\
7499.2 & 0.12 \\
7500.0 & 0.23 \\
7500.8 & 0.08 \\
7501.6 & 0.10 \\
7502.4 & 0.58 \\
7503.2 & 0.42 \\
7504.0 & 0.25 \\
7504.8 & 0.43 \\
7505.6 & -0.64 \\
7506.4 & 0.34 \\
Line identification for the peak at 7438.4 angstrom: H-gamma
